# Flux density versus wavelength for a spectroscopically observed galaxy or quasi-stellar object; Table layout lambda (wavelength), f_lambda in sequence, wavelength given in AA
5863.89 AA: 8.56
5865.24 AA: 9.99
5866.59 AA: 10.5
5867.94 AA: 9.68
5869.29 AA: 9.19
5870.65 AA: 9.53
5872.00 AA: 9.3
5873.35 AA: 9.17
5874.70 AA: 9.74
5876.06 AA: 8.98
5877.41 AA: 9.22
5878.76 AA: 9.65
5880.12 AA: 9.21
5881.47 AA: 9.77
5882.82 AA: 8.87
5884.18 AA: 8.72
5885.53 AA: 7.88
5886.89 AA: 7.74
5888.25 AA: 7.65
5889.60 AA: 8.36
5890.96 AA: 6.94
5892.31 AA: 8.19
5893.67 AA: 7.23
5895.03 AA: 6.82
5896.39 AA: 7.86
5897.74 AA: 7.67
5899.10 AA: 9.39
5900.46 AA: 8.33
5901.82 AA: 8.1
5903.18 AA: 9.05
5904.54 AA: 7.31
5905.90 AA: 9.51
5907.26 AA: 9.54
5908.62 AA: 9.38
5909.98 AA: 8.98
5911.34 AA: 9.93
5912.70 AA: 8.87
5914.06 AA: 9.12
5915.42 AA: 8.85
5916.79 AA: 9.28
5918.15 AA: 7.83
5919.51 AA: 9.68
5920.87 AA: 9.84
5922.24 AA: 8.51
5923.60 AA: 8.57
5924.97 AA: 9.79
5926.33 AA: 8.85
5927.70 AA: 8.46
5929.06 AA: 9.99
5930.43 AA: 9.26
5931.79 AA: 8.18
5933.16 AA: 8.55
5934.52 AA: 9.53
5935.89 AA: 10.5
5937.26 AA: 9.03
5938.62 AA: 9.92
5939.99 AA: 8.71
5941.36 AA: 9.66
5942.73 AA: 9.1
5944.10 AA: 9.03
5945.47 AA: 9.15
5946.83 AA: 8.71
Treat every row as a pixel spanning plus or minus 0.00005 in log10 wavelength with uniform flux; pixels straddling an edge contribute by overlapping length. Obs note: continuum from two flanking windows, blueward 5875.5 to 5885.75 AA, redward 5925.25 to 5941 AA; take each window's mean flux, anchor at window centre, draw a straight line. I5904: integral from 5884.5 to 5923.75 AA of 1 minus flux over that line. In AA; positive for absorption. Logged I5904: 2.79 AA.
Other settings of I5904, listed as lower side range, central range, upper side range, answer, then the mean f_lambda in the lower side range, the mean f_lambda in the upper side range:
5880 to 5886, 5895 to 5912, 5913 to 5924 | 0.5 AA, 8.91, 8.97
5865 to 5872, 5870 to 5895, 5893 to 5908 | 1.3 AA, 9.71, 8.26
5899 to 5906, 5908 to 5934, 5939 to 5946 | -0.8 AA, 8.47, 9.15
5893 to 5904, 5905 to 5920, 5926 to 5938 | -1.1 AA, 8.05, 9.17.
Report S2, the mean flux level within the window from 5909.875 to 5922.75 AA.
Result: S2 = 9.1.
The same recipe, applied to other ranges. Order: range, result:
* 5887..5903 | 7.9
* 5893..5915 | 8.57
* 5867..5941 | 8.87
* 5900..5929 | 8.97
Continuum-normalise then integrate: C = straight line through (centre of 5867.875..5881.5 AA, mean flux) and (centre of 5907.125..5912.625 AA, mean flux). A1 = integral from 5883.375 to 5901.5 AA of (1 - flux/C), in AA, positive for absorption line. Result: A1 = 2.8 AA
